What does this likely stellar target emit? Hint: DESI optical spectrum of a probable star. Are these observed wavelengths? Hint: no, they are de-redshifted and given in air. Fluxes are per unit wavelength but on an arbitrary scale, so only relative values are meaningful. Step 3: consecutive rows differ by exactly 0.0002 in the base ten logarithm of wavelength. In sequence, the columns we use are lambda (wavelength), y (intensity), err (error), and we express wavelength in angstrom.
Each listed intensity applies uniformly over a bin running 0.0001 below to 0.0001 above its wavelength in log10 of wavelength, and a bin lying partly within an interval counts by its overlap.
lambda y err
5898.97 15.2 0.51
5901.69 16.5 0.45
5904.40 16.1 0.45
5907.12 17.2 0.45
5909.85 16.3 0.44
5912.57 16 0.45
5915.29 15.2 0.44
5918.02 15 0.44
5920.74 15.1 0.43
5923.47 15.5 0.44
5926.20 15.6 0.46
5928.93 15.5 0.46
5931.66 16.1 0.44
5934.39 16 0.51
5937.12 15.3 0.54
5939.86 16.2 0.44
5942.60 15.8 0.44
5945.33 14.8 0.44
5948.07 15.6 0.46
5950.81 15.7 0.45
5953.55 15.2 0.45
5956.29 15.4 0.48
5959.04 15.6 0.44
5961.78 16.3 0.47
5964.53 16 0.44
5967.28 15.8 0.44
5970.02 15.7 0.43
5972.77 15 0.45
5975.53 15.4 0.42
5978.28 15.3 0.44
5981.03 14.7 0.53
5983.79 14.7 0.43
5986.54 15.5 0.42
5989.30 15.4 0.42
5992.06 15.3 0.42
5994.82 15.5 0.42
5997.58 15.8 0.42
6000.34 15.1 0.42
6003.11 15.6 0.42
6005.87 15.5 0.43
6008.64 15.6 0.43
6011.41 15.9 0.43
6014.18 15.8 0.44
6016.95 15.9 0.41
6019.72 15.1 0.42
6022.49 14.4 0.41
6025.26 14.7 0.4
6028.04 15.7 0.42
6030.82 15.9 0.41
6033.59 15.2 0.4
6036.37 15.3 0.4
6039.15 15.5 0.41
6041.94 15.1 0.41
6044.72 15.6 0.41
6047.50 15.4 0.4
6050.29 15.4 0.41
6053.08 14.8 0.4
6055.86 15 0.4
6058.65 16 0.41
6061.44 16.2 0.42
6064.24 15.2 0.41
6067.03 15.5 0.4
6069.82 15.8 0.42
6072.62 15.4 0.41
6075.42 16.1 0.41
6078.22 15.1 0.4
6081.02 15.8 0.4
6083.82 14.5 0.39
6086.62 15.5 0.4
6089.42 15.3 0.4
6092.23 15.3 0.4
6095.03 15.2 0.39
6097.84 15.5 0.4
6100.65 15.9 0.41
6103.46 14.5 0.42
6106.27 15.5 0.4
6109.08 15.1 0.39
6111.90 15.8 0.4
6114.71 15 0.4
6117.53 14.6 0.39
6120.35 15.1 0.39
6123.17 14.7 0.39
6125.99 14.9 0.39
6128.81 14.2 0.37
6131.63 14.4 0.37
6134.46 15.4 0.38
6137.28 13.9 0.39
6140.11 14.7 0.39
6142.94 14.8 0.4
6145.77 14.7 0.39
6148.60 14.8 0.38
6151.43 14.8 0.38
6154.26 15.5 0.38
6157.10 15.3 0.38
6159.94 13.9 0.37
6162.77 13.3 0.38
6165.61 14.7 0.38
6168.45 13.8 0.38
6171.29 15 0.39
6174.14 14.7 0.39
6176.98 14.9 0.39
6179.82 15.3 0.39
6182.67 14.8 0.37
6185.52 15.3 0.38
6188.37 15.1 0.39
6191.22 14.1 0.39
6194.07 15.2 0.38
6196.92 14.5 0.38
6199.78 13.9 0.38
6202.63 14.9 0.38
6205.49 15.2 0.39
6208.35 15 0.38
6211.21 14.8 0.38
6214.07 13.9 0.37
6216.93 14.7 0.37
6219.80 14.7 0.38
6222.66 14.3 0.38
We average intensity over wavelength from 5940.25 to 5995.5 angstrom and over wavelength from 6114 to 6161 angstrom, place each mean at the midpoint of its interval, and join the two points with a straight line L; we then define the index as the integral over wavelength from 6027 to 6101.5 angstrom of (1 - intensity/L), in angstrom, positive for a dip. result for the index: -2.0 angstrom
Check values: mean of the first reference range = 15.4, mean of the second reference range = 14.7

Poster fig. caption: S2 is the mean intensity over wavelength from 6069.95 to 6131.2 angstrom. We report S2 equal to 15.2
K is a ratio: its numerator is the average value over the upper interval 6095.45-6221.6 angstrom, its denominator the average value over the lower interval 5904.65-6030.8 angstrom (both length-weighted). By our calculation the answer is 1.0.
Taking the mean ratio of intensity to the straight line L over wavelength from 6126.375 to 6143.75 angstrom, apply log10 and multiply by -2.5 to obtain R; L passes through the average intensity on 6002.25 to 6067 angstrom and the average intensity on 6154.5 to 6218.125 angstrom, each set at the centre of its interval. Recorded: 0.03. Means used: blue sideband 15.4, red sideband 14.7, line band 14.6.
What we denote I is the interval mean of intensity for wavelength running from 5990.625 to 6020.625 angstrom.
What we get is 15.6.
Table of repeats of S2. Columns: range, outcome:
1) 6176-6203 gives 14.8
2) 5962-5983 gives 15.4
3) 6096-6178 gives 14.8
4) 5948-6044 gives 15.4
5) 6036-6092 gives 15.4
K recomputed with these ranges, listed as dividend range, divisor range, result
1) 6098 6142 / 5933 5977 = 0.96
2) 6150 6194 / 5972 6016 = 0.96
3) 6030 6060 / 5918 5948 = 0.99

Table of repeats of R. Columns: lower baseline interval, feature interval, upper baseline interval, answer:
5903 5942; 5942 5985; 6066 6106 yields 0.02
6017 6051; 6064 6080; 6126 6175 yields -0.03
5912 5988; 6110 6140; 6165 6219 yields 0.01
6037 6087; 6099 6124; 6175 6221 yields 0.00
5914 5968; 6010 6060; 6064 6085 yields 0.01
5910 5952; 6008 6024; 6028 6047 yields 0.00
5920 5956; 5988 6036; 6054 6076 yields 0.01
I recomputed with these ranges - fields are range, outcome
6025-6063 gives 15.4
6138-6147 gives 14.7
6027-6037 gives 15.5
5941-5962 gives 15.5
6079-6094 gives 15.3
